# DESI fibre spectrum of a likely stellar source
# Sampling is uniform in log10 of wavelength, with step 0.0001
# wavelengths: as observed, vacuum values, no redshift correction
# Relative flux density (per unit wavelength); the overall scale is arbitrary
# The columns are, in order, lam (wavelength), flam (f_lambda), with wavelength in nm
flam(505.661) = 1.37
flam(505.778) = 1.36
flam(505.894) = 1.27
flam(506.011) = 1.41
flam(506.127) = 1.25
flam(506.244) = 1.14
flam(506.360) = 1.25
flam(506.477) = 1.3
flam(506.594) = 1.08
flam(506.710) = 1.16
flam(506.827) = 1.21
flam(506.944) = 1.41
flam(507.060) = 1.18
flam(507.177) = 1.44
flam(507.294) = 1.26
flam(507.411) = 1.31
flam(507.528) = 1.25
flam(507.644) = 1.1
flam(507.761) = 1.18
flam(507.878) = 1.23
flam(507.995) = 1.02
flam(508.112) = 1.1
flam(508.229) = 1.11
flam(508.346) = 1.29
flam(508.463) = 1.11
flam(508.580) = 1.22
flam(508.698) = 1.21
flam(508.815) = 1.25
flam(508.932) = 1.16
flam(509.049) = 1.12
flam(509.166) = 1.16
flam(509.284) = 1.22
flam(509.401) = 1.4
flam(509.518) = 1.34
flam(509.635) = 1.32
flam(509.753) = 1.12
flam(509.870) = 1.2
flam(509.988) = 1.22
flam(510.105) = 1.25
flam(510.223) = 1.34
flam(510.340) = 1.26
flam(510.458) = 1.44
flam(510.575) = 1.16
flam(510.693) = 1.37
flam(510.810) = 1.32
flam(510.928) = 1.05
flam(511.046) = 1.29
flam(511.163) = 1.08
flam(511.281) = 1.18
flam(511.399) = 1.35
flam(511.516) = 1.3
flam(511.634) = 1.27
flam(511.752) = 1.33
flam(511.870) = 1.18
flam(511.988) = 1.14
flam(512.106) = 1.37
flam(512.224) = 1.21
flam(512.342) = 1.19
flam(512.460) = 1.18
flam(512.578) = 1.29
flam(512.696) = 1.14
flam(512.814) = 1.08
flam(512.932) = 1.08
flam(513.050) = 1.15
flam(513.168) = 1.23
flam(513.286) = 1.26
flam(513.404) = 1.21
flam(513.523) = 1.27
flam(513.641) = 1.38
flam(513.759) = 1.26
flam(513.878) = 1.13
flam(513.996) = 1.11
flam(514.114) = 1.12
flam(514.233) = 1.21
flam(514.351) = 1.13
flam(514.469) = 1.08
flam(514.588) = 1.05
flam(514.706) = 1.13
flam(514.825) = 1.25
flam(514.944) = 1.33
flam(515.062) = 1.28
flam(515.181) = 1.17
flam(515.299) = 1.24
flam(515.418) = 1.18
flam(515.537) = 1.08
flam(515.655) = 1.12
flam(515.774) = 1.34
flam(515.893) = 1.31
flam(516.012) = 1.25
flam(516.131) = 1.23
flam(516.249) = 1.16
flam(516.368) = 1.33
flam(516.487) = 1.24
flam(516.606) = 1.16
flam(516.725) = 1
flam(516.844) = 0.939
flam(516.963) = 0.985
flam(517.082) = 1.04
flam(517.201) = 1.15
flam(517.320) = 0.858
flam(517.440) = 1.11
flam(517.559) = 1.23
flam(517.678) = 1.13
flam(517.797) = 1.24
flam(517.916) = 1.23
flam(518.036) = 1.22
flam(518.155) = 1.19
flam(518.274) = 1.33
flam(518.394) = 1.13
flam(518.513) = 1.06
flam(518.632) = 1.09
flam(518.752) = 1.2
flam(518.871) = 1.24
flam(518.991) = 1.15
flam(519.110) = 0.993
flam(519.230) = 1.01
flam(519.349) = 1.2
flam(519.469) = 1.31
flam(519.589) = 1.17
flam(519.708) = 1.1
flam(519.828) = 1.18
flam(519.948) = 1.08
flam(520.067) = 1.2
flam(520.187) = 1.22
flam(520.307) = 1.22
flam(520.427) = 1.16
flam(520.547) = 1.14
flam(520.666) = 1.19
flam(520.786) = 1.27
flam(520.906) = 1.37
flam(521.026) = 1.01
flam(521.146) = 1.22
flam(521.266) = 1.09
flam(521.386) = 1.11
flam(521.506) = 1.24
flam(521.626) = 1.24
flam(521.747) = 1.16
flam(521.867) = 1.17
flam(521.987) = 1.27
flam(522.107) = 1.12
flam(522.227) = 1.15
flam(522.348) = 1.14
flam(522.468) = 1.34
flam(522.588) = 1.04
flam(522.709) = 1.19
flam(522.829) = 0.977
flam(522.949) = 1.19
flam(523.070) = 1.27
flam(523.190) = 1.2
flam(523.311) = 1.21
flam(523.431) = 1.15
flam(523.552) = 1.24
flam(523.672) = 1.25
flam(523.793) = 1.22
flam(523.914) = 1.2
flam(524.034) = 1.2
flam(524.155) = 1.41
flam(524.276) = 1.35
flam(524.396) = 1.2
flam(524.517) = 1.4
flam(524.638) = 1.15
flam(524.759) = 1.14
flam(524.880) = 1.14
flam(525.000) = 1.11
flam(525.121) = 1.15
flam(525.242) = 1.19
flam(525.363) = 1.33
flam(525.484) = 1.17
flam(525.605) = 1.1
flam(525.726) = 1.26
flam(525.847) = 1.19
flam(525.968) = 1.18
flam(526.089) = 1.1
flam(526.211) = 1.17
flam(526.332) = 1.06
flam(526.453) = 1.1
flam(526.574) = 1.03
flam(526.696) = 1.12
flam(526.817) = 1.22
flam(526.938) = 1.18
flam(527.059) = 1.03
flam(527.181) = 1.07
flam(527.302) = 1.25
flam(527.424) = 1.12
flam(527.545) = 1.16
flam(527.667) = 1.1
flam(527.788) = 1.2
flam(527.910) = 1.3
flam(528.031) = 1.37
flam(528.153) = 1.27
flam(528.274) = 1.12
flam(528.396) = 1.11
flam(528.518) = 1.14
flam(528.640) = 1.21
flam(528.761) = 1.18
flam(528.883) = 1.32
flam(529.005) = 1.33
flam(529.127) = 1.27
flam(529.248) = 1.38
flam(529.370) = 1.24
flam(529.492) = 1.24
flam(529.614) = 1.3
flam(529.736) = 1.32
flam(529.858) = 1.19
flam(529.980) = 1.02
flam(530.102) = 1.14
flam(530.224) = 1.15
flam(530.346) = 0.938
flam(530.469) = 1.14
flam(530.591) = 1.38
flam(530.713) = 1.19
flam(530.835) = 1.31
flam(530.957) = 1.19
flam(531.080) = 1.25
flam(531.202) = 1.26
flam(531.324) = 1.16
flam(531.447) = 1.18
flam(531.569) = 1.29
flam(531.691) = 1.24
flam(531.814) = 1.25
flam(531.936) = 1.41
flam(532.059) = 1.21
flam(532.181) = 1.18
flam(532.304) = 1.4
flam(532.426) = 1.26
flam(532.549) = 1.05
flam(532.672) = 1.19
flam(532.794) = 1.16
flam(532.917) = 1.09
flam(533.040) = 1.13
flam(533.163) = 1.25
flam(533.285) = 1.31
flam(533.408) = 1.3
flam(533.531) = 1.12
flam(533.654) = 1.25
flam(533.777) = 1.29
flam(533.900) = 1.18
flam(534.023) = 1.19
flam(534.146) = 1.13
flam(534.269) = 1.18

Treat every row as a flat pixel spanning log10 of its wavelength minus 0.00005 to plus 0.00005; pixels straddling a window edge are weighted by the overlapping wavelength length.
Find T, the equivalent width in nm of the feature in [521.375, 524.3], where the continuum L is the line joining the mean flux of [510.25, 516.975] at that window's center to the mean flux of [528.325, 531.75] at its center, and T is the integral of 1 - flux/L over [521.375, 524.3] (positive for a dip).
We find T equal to 0.02 nm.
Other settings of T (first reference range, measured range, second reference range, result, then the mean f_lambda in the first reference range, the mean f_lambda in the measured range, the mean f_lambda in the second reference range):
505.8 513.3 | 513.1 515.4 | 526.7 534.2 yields 0.040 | 1.23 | 1.2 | 1.21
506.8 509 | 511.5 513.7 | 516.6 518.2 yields -0.122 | 1.21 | 1.22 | 1.1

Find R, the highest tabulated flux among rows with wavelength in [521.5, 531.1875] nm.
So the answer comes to 1.41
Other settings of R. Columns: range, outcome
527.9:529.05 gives 1.37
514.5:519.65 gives 1.34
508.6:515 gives 1.44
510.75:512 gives 1.35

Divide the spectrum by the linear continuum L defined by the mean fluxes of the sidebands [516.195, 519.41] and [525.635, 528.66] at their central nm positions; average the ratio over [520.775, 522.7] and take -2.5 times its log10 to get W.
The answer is -0.034 mag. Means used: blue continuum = 1.13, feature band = 1.18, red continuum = 1.16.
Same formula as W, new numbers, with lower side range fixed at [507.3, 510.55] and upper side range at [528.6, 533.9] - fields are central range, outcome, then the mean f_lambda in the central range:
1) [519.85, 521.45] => 0.042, 1.18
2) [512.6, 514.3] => 0.028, 1.19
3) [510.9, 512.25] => -0.012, 1.23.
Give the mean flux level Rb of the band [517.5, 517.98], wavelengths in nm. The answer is 1.21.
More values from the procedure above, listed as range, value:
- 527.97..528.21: 1.32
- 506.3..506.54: 1.27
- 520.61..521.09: 1.21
